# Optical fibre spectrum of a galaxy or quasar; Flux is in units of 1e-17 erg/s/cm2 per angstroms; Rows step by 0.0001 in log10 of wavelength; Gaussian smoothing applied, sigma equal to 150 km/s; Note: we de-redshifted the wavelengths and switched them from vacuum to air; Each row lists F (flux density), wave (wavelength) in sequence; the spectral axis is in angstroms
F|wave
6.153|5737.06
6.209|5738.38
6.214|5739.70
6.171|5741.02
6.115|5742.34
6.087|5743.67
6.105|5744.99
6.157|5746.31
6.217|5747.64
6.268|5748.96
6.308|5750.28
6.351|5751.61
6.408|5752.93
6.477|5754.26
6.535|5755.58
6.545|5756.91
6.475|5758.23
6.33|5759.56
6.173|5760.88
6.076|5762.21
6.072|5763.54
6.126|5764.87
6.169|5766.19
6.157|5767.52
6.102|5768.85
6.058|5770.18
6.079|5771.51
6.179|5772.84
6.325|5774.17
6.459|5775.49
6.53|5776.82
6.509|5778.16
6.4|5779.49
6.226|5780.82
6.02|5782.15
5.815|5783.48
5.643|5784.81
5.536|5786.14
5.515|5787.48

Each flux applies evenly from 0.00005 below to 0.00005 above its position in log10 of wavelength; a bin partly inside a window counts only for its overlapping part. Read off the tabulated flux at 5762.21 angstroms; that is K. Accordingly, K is 6.076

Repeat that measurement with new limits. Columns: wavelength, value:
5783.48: 5.815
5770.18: 6.058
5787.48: 5.515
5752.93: 6.408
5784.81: 5.643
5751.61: 6.351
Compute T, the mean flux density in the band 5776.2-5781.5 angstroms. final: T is 6.41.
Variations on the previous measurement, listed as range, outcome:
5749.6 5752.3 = 6.34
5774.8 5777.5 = 6.49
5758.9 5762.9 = 6.19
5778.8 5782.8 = 6.22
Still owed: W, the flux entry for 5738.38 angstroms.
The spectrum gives 6.209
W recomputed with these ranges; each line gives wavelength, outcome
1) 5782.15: 6.02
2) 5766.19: 6.169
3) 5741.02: 6.171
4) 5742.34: 6.115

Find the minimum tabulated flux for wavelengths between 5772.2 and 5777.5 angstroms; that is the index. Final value 6.179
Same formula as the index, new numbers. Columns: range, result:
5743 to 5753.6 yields 6.087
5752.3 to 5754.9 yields 6.408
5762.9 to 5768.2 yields 6.072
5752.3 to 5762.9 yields 6.076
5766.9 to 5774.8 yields 6.058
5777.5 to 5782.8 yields 6.02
